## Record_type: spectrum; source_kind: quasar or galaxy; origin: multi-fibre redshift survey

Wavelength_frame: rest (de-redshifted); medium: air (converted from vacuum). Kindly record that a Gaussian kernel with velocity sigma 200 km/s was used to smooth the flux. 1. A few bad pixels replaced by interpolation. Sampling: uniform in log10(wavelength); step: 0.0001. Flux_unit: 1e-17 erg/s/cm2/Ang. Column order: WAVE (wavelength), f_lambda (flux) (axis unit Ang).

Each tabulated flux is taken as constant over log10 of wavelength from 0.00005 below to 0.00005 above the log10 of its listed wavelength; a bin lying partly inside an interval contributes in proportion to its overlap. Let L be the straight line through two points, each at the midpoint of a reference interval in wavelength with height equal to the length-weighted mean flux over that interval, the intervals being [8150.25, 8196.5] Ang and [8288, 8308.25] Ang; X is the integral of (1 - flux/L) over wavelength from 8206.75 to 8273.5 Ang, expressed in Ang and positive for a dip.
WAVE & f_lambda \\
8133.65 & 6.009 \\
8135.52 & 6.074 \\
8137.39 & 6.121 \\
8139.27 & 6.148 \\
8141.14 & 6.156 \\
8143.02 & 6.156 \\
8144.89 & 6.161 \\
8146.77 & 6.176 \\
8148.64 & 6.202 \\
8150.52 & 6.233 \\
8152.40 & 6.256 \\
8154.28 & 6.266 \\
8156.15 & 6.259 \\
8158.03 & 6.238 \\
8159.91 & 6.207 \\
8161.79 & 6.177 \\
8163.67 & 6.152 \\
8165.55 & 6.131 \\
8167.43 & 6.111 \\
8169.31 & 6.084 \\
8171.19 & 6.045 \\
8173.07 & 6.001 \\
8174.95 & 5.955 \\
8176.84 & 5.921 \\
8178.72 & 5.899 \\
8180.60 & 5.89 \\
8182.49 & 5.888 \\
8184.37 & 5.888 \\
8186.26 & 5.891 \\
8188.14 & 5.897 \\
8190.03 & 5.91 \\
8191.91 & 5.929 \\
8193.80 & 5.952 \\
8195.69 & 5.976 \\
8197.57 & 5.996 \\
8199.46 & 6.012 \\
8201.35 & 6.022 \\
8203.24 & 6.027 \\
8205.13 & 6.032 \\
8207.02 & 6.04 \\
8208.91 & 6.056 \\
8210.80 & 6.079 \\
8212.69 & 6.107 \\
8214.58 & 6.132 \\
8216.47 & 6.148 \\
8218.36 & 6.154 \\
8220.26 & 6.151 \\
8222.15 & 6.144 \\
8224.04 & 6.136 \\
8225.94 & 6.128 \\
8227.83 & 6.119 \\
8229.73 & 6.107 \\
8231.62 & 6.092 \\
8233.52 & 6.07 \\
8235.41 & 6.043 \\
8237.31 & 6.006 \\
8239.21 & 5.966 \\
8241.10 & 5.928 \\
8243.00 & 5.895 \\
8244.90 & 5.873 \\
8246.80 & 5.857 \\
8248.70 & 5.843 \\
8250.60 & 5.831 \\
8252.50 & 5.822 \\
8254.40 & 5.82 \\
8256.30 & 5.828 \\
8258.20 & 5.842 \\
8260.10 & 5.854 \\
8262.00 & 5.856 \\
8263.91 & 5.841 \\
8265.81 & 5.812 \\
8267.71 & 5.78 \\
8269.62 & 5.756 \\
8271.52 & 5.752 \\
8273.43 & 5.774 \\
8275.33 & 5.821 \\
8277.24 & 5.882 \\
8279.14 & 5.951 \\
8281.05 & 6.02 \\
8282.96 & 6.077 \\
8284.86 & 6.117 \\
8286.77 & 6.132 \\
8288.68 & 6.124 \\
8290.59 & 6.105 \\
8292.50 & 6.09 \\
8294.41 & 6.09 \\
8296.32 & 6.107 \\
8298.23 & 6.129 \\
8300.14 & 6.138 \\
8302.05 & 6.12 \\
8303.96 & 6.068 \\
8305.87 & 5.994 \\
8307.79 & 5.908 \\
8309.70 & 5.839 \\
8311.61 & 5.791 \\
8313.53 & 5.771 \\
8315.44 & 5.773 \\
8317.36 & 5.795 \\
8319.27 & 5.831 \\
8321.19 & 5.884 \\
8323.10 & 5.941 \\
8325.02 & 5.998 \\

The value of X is 1.10 Ang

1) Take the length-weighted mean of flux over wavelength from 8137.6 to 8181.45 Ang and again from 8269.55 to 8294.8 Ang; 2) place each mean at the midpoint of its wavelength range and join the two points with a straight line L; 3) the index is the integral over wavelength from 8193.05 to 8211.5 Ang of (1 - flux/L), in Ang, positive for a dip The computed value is 0.2 Ang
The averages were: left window 6.12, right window 5.98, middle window 6.02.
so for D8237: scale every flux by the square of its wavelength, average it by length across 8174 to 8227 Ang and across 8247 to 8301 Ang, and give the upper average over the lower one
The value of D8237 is 1.00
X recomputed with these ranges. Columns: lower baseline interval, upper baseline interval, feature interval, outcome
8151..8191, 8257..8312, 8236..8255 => 0.33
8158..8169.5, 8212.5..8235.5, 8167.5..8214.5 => 1.19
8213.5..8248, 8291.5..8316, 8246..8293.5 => 0.90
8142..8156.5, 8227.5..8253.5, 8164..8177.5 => 0.24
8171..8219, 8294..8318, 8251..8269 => 0.45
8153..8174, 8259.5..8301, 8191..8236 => 0.03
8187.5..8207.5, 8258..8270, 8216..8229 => -0.48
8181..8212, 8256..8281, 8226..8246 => -0.40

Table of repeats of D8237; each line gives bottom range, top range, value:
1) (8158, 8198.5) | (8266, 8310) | 1.03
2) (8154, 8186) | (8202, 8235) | 1.02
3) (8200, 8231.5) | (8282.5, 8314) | 1.01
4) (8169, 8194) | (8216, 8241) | 1.04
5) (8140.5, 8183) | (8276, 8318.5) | 1.01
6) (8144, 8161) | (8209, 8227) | 1.00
